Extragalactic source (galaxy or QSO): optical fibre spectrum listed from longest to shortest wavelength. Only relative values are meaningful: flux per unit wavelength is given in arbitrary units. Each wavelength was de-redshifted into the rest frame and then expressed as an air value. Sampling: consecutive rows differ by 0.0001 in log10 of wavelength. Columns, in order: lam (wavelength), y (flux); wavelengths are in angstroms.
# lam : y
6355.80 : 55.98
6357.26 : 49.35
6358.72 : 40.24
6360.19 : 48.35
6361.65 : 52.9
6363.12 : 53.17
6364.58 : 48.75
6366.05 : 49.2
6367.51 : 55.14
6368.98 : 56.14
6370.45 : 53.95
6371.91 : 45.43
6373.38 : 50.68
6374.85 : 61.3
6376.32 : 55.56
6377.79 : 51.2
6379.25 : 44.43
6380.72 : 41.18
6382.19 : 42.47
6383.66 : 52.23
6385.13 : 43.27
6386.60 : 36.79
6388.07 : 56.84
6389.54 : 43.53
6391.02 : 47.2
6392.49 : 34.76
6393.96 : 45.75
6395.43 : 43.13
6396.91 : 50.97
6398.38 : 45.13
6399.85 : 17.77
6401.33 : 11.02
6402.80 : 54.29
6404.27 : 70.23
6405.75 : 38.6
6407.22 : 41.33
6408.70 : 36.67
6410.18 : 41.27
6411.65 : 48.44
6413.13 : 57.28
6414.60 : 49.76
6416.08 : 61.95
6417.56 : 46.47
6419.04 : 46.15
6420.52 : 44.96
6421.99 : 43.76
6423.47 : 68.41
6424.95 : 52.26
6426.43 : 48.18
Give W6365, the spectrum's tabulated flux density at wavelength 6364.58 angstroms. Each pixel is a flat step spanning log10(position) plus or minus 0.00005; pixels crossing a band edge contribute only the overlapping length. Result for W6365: 48.75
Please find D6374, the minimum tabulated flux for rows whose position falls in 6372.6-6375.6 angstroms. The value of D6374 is 50.68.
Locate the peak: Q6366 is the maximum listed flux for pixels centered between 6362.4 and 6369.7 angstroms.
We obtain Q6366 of 56.14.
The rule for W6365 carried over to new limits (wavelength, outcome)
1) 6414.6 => 49.76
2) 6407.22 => 41.33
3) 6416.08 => 61.95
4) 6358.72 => 40.24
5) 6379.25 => 44.43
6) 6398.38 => 45.13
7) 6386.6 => 36.79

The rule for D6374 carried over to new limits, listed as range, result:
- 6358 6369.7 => 40.24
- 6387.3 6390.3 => 43.53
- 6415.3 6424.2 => 43.76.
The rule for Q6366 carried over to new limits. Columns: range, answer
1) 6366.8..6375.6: 61.3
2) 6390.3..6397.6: 50.97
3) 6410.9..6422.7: 61.95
